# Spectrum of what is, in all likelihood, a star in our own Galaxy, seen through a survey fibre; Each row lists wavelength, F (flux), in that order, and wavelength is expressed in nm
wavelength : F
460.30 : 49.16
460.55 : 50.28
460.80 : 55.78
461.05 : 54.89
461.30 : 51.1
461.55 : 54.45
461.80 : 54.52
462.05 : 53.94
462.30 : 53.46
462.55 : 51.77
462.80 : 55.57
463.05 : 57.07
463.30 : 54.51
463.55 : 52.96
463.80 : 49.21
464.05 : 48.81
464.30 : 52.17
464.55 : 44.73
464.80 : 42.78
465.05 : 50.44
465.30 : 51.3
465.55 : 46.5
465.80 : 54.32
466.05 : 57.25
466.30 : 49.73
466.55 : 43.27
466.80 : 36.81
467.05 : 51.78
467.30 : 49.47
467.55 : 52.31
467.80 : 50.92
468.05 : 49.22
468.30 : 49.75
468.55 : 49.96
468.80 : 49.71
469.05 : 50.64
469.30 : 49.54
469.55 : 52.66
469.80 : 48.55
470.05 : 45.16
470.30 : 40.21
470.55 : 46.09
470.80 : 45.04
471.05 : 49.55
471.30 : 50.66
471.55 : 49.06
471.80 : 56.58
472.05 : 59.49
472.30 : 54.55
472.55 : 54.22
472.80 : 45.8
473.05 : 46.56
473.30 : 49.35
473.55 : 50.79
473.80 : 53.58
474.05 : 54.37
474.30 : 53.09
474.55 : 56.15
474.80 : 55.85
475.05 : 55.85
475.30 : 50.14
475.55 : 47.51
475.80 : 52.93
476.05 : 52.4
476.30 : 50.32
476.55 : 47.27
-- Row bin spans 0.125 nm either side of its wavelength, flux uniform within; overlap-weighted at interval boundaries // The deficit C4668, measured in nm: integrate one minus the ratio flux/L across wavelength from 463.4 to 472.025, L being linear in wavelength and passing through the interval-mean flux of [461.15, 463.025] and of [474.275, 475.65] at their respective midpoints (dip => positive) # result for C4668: 0.70 nm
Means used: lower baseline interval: 53.8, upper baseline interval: 53.2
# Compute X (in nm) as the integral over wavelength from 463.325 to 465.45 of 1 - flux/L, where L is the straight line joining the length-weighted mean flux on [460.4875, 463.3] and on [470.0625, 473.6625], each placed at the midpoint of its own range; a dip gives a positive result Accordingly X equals 0.147 nm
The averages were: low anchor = 54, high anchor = 49.7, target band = 49.3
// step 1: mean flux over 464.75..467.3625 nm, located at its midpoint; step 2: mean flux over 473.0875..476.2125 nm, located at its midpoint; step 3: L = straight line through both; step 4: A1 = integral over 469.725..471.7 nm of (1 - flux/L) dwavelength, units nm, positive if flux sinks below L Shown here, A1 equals 0.15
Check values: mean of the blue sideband 48.7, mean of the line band 46.9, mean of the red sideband 52.5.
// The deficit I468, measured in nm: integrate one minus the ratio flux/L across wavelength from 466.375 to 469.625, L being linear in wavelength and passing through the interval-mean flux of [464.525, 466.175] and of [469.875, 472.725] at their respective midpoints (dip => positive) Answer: 0.07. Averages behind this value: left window 49.9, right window 50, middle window 48.9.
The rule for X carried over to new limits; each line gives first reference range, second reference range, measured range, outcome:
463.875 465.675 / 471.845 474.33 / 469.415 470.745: 0.11 nm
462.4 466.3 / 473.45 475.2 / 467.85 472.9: 0.30 nm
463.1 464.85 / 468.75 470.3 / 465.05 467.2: 0.02 nm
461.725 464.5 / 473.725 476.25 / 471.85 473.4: 0.03 nm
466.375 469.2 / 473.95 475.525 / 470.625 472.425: -0.02 nm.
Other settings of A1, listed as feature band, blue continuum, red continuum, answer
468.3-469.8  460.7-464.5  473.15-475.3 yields 0.08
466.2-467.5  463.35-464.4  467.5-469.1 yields 0.10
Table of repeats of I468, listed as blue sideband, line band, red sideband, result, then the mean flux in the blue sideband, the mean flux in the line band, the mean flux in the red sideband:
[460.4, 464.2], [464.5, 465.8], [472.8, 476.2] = 0.12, 53.2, 48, 51.9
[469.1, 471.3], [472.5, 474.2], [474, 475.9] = 0.02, 47.4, 50.5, 53.2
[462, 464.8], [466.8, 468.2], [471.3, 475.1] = 0.07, 51.7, 49.5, 52.9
